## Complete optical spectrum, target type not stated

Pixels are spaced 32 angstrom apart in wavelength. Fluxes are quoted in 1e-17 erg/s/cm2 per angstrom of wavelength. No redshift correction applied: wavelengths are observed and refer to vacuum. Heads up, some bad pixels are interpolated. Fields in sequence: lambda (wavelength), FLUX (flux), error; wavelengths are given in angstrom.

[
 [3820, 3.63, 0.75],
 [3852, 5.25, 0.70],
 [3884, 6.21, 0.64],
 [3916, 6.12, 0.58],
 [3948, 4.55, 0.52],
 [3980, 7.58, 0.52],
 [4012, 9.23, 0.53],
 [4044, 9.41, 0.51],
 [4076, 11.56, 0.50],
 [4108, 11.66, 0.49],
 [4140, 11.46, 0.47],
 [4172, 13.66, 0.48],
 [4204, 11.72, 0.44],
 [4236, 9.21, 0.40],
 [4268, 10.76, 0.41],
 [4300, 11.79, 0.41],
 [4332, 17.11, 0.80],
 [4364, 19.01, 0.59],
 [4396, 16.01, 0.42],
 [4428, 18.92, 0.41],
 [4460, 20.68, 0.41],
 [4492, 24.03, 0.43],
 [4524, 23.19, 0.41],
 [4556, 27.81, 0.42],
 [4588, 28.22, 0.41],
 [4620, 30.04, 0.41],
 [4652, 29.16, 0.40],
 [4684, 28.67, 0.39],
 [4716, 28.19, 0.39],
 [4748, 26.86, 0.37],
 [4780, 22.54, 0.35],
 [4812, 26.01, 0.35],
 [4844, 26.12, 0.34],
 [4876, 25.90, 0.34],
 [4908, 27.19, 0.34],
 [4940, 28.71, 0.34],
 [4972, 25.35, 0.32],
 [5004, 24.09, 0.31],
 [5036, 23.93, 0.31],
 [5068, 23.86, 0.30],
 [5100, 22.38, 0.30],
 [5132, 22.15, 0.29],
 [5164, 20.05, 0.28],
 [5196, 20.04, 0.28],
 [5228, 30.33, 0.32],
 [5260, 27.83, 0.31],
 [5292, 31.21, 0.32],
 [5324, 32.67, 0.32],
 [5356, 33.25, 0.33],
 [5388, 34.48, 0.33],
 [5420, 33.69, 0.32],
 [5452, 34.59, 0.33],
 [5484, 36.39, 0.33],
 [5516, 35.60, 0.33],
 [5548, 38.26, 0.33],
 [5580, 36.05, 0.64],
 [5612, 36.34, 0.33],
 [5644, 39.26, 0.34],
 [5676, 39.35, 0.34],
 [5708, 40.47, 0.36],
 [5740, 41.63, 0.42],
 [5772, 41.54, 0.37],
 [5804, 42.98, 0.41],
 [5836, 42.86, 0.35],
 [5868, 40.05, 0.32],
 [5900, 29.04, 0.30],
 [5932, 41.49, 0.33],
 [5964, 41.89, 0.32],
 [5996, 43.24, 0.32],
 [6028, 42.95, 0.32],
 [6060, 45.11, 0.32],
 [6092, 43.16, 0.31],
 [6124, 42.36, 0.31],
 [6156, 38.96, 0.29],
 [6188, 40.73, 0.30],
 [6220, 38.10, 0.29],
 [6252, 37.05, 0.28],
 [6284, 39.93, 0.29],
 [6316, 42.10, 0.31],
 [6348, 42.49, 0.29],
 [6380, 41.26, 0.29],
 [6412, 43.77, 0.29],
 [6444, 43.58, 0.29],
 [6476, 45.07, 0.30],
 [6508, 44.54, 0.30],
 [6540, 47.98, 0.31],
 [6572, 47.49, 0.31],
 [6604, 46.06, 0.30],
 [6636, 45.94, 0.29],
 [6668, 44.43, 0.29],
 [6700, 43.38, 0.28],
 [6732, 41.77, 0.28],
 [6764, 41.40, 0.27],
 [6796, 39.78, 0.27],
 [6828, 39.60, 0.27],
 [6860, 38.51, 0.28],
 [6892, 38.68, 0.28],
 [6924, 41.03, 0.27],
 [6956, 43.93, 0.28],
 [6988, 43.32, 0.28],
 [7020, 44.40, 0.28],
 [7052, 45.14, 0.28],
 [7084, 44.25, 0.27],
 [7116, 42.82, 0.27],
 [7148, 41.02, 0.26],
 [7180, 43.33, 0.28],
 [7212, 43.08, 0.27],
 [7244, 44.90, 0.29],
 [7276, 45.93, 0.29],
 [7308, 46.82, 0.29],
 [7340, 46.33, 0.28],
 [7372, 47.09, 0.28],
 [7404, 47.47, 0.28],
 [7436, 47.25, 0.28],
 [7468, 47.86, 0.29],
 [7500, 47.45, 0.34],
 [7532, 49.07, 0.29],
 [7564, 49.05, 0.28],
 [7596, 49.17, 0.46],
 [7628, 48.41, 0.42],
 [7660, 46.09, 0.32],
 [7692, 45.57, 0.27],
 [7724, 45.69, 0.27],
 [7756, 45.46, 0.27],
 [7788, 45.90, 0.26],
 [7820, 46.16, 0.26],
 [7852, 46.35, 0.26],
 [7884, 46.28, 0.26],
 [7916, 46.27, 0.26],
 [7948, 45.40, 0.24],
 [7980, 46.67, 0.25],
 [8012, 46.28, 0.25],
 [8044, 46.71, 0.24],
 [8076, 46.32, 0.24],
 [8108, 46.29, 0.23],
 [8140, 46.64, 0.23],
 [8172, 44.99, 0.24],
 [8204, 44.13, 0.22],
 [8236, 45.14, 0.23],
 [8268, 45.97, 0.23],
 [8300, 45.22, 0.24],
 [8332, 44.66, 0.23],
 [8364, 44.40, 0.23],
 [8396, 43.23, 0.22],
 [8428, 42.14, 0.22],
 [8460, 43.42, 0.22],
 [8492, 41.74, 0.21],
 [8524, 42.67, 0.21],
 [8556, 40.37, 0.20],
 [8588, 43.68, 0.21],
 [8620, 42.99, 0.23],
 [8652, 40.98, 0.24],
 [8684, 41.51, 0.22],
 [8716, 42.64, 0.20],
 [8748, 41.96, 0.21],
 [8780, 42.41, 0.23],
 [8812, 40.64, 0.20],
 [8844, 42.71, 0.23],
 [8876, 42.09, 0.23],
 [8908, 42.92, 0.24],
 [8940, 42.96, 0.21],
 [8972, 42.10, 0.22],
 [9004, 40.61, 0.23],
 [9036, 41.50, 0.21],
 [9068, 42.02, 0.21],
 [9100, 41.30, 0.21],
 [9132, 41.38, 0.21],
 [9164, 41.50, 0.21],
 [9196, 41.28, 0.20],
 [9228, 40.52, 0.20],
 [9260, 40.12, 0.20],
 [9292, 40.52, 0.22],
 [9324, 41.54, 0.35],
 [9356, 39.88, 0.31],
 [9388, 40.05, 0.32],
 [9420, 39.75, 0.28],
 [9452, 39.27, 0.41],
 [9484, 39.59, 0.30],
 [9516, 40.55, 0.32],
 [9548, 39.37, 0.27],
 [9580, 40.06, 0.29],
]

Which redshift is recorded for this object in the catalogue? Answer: 0.000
